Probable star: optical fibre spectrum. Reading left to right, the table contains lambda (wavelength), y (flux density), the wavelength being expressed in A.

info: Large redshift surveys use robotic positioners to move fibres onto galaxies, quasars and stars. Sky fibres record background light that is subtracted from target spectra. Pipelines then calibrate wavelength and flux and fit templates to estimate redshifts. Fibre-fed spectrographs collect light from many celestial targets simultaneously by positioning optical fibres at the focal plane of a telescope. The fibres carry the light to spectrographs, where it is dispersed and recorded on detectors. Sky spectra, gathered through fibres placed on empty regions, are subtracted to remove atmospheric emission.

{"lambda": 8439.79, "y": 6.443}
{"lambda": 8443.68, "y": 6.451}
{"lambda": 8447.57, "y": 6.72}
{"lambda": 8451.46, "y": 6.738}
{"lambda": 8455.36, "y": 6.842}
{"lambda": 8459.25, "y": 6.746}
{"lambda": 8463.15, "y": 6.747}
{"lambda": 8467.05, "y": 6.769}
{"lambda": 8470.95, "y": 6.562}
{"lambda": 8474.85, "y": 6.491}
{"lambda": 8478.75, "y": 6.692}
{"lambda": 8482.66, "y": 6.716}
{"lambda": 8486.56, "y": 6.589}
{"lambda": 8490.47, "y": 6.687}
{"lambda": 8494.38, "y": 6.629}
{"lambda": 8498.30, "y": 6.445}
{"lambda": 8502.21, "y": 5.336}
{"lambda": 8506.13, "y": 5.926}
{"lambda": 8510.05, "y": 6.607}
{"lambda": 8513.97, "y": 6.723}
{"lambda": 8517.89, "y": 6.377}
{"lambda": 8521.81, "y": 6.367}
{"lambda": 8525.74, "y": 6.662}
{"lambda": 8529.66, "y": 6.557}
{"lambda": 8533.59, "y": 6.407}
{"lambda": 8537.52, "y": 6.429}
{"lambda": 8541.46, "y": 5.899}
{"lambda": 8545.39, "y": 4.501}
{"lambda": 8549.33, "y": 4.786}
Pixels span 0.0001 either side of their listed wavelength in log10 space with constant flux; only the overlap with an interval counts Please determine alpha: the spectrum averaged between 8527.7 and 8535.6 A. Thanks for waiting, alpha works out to 6.48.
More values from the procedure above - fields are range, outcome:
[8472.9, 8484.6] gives 6.63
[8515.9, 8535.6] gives 6.48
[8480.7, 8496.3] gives 6.66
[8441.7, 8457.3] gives 6.68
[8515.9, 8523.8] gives 6.37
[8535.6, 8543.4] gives 6.16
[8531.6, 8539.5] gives 6.41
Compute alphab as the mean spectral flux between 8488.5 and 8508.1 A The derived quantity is 6.2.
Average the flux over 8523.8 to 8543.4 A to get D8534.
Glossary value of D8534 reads 6.39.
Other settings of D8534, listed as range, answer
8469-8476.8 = 6.53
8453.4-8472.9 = 6.73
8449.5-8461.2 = 6.77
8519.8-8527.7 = 6.52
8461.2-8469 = 6.76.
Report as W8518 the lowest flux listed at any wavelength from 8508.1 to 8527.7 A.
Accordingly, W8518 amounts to 6.367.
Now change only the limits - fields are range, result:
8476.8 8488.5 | 6.589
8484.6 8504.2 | 5.336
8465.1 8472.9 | 6.562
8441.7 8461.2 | 6.451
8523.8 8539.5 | 6.407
